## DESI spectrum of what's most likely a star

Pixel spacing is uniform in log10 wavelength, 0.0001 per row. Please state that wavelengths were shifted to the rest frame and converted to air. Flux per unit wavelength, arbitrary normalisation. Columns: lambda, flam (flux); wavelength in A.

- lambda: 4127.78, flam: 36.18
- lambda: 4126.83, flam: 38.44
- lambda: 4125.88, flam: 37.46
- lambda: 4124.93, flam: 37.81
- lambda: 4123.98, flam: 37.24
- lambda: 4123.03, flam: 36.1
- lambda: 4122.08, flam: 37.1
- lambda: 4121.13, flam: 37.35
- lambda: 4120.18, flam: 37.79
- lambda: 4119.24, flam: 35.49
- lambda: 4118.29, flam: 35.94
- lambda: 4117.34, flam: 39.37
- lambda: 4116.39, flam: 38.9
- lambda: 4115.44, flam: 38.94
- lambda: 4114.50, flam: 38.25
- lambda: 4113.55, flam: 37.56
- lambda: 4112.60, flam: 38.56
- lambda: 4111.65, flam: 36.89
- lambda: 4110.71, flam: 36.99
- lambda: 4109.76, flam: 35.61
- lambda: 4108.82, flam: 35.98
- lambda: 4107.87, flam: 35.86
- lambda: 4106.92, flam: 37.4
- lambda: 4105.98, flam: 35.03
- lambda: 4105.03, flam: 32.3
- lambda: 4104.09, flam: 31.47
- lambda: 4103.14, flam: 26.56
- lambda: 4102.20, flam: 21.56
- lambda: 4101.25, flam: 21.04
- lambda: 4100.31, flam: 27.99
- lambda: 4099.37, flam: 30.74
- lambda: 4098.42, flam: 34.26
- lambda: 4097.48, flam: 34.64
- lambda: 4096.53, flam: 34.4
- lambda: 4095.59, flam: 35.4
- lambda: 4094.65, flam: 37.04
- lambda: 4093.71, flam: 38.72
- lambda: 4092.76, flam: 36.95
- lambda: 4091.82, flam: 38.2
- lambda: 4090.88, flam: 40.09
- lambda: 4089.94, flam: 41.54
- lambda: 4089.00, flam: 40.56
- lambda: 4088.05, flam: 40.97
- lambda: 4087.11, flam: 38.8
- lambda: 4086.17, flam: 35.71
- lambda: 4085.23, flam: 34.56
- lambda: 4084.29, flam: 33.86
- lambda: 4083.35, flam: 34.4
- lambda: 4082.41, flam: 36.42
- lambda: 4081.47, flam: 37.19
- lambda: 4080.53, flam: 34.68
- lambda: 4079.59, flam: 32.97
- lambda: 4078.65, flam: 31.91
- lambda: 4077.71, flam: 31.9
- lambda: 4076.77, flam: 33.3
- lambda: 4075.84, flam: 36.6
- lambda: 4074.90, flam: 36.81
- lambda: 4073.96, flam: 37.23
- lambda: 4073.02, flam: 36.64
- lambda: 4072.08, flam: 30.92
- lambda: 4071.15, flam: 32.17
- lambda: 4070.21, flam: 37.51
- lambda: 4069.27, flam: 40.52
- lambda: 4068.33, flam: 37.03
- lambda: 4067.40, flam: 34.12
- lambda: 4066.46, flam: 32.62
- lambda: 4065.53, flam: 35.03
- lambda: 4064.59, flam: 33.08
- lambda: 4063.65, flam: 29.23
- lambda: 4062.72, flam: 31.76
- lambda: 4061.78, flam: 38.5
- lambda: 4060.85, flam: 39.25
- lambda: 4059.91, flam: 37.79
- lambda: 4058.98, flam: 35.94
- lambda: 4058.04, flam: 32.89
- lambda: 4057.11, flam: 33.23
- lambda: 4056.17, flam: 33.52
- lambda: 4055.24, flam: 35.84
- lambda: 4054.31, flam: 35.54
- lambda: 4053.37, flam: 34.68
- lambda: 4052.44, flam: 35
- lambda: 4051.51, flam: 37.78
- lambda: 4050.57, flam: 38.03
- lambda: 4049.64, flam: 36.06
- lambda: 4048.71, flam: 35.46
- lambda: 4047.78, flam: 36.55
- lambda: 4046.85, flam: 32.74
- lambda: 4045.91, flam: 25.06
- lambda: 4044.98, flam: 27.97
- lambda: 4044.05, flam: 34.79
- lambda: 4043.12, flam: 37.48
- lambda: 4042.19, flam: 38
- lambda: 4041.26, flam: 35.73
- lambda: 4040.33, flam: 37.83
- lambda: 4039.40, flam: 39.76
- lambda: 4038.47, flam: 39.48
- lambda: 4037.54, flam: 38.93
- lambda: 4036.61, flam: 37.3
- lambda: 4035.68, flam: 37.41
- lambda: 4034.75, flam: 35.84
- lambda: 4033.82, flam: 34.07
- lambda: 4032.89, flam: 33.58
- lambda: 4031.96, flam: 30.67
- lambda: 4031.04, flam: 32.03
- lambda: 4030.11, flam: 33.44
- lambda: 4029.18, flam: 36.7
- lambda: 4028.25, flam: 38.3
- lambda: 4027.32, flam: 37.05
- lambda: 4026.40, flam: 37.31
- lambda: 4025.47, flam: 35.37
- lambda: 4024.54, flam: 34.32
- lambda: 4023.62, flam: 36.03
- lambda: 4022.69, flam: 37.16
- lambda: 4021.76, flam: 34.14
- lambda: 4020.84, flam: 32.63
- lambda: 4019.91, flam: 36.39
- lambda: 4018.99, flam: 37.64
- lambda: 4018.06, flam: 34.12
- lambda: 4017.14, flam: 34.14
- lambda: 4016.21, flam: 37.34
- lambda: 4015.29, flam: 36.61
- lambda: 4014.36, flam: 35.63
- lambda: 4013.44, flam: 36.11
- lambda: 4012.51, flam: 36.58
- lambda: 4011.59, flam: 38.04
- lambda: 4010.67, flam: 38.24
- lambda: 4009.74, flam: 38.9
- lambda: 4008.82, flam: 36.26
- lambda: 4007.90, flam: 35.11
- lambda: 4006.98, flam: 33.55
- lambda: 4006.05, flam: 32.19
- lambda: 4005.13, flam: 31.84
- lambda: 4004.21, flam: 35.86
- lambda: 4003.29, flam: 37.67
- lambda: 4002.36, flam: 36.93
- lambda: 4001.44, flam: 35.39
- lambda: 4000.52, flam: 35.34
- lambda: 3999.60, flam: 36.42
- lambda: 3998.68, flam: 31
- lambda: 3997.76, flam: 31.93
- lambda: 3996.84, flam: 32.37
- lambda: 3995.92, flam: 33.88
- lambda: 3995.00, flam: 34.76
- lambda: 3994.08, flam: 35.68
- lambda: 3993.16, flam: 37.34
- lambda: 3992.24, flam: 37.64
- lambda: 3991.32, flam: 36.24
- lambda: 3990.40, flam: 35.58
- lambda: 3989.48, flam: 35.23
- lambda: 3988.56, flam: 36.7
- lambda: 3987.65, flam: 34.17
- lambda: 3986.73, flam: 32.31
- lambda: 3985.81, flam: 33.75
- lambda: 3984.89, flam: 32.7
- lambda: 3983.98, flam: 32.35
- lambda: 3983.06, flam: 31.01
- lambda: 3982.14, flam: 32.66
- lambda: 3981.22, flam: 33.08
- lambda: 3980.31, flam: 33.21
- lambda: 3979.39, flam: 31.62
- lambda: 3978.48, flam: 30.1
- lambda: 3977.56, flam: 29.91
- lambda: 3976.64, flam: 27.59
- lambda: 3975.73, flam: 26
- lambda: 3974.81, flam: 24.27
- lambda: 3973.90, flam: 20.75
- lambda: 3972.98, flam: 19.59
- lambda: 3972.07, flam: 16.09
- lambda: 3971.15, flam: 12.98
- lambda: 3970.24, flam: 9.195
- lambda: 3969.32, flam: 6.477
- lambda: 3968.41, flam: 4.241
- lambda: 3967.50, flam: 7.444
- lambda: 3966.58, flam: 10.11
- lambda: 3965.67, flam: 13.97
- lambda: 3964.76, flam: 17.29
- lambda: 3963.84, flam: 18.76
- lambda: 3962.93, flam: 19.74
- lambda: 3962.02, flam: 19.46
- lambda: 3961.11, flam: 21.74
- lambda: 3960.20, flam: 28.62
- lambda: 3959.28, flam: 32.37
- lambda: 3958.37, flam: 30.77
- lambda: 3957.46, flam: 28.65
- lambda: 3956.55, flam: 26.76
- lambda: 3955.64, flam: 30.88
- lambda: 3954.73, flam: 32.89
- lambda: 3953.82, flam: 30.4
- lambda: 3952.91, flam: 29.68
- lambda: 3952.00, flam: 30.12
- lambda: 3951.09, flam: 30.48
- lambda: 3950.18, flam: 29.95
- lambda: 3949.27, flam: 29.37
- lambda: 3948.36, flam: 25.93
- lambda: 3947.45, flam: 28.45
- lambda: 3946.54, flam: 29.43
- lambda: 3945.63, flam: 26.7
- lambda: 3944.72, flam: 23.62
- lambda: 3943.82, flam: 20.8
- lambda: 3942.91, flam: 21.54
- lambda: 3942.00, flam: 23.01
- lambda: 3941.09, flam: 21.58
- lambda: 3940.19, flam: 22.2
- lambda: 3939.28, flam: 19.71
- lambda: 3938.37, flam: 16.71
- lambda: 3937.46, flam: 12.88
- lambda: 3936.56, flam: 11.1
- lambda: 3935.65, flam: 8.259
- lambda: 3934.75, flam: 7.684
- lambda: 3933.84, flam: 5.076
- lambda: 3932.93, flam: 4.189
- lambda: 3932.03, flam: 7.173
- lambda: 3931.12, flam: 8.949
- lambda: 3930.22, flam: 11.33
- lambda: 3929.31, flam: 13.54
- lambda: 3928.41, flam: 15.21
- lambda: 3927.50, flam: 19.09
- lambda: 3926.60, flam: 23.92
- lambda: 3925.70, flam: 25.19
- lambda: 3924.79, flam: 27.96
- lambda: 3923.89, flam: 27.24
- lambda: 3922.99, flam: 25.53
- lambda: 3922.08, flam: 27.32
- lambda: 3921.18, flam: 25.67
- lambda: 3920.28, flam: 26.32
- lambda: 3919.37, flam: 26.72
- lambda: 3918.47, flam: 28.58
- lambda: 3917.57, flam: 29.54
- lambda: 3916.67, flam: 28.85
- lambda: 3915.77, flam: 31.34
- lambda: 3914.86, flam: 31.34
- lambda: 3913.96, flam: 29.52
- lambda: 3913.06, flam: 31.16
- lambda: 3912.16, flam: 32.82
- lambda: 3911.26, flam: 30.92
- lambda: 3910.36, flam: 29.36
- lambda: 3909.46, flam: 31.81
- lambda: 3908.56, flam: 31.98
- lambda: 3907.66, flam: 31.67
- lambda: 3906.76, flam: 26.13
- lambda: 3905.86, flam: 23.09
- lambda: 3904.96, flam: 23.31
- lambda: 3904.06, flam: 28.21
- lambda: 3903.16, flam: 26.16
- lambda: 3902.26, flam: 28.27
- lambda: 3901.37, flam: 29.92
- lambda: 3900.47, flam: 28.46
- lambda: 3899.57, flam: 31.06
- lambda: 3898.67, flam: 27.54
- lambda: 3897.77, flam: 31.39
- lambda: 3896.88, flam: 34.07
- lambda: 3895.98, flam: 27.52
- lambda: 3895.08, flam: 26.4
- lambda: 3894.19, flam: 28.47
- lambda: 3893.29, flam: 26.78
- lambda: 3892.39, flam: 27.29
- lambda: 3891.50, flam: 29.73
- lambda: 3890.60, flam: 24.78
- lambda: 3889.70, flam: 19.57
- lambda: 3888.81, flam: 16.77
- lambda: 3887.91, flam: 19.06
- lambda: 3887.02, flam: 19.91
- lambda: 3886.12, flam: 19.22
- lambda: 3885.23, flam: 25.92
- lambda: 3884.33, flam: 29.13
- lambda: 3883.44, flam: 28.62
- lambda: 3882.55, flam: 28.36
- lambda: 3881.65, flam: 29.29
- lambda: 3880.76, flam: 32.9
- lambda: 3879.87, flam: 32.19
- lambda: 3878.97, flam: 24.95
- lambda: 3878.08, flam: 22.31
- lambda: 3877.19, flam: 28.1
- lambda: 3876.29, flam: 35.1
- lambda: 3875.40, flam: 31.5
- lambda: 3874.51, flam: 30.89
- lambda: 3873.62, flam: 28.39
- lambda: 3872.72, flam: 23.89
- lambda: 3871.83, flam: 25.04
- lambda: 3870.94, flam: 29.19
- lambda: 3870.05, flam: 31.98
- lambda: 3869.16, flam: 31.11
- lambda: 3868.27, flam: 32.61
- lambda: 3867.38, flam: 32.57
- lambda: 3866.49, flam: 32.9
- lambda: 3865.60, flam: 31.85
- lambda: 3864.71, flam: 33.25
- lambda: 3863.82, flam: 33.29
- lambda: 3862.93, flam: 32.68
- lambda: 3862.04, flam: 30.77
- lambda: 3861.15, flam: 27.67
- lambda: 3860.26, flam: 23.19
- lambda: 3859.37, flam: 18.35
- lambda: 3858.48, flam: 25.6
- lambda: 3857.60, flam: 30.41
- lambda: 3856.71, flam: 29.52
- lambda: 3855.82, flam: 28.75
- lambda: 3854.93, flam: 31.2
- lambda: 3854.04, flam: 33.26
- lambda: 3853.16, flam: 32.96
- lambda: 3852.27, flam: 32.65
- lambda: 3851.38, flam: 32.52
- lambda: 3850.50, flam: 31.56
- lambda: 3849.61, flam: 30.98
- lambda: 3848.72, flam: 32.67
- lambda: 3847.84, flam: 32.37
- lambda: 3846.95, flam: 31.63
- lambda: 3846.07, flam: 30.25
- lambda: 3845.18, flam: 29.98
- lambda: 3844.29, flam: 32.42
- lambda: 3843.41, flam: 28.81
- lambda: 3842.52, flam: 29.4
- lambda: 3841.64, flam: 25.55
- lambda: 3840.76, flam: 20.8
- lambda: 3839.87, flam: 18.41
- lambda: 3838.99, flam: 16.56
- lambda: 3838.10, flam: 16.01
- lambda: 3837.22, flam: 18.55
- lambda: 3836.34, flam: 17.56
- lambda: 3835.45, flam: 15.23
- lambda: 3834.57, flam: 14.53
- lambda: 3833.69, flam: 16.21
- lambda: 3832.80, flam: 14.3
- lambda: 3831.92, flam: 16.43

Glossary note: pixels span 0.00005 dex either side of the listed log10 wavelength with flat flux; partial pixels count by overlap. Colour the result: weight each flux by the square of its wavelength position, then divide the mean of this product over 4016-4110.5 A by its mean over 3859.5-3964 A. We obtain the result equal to 1.47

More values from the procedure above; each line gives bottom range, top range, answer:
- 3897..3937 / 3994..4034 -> 1.55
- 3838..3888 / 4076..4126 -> 1.40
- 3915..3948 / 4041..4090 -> 1.84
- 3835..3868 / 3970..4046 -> 1.30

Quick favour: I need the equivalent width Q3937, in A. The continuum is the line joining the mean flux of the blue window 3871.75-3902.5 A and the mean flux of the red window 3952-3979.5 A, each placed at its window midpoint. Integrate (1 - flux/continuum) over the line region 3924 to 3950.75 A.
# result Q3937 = 5.6 A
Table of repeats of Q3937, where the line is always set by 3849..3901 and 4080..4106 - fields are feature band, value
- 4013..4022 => -0.9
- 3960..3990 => 7.3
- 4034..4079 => -2.4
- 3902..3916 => 0.1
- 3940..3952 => 1.8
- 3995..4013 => -1.7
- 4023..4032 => -0.7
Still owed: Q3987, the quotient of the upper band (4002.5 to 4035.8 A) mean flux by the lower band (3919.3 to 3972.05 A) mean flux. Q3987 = 1.7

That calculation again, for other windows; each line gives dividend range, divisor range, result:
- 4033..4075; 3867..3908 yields 1.28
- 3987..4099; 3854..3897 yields 1.27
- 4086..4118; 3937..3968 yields 1.49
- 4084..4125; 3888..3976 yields 1.53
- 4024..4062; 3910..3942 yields 1.67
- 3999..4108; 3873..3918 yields 1.25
